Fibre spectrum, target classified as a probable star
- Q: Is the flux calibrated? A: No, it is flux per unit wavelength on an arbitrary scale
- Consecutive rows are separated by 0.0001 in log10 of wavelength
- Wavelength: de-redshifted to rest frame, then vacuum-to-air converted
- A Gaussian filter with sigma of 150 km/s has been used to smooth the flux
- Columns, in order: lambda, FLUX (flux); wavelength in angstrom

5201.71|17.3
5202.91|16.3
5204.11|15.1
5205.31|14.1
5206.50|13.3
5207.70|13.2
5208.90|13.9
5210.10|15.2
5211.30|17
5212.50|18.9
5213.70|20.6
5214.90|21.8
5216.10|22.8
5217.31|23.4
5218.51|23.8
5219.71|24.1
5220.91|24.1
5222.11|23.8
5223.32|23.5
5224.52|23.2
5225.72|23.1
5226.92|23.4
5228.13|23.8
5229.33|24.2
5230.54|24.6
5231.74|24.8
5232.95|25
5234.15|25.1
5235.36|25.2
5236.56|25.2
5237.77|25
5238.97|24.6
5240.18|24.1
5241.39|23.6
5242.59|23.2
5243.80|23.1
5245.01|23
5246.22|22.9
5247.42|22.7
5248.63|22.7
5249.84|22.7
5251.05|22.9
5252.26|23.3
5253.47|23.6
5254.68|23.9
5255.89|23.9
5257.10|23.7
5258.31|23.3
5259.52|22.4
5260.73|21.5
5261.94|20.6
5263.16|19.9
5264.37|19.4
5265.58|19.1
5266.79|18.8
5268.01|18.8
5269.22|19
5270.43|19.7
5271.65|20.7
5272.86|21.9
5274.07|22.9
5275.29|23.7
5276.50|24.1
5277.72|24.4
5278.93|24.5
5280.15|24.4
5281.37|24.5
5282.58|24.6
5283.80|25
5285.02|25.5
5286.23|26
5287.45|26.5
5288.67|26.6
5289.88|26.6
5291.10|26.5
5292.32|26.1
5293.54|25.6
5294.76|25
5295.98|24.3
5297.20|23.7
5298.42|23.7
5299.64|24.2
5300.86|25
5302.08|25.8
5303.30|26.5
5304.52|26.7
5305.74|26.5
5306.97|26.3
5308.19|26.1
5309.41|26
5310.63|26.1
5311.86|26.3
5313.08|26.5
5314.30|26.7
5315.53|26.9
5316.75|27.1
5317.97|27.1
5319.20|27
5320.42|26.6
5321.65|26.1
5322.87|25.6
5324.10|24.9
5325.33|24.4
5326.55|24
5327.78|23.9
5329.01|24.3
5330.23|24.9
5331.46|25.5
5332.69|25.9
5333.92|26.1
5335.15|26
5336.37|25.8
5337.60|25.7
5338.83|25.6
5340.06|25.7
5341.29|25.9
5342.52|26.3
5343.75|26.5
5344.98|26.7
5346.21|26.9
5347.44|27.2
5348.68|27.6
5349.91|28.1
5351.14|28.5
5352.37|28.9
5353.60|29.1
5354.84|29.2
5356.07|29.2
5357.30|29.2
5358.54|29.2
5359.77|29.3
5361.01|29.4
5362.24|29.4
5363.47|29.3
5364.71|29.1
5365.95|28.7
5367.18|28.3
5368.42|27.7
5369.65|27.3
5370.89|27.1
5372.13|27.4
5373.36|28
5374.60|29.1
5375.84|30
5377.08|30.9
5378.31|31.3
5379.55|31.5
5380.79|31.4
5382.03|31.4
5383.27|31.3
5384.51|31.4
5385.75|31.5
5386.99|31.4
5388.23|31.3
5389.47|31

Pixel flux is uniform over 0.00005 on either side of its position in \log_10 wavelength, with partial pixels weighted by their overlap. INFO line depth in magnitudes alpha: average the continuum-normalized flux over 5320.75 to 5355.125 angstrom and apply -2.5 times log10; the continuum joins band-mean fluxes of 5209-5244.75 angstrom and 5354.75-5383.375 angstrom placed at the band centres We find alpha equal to 0.07 mag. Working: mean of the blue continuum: 23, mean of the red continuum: 29.3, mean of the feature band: 26.2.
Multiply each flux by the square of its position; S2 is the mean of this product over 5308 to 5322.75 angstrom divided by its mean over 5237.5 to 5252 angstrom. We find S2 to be 1.17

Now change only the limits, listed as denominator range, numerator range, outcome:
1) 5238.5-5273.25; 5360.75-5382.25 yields 1.39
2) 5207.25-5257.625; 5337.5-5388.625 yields 1.33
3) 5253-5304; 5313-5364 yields 1.17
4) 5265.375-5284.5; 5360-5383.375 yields 1.36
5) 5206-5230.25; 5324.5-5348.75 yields 1.28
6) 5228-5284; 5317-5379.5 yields 1.23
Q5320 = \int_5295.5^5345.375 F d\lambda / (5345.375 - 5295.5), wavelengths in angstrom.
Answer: 25.7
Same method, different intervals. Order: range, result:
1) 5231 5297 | 23.5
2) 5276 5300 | 25.1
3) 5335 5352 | 26.7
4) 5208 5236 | 22.3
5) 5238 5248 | 23.5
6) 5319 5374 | 27.1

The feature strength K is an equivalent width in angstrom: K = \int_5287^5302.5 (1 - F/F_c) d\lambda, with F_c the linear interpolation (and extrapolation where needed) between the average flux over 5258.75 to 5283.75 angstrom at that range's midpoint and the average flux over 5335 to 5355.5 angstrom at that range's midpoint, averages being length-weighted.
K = -1.2 angstrom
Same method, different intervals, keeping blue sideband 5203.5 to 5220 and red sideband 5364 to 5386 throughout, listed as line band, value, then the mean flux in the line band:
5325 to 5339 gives 0.76 angstrom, 25.2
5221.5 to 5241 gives -4.63 angstrom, 24.3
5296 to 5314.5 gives -0.68 angstrom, 25.7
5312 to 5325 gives -0.37 angstrom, 26.4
